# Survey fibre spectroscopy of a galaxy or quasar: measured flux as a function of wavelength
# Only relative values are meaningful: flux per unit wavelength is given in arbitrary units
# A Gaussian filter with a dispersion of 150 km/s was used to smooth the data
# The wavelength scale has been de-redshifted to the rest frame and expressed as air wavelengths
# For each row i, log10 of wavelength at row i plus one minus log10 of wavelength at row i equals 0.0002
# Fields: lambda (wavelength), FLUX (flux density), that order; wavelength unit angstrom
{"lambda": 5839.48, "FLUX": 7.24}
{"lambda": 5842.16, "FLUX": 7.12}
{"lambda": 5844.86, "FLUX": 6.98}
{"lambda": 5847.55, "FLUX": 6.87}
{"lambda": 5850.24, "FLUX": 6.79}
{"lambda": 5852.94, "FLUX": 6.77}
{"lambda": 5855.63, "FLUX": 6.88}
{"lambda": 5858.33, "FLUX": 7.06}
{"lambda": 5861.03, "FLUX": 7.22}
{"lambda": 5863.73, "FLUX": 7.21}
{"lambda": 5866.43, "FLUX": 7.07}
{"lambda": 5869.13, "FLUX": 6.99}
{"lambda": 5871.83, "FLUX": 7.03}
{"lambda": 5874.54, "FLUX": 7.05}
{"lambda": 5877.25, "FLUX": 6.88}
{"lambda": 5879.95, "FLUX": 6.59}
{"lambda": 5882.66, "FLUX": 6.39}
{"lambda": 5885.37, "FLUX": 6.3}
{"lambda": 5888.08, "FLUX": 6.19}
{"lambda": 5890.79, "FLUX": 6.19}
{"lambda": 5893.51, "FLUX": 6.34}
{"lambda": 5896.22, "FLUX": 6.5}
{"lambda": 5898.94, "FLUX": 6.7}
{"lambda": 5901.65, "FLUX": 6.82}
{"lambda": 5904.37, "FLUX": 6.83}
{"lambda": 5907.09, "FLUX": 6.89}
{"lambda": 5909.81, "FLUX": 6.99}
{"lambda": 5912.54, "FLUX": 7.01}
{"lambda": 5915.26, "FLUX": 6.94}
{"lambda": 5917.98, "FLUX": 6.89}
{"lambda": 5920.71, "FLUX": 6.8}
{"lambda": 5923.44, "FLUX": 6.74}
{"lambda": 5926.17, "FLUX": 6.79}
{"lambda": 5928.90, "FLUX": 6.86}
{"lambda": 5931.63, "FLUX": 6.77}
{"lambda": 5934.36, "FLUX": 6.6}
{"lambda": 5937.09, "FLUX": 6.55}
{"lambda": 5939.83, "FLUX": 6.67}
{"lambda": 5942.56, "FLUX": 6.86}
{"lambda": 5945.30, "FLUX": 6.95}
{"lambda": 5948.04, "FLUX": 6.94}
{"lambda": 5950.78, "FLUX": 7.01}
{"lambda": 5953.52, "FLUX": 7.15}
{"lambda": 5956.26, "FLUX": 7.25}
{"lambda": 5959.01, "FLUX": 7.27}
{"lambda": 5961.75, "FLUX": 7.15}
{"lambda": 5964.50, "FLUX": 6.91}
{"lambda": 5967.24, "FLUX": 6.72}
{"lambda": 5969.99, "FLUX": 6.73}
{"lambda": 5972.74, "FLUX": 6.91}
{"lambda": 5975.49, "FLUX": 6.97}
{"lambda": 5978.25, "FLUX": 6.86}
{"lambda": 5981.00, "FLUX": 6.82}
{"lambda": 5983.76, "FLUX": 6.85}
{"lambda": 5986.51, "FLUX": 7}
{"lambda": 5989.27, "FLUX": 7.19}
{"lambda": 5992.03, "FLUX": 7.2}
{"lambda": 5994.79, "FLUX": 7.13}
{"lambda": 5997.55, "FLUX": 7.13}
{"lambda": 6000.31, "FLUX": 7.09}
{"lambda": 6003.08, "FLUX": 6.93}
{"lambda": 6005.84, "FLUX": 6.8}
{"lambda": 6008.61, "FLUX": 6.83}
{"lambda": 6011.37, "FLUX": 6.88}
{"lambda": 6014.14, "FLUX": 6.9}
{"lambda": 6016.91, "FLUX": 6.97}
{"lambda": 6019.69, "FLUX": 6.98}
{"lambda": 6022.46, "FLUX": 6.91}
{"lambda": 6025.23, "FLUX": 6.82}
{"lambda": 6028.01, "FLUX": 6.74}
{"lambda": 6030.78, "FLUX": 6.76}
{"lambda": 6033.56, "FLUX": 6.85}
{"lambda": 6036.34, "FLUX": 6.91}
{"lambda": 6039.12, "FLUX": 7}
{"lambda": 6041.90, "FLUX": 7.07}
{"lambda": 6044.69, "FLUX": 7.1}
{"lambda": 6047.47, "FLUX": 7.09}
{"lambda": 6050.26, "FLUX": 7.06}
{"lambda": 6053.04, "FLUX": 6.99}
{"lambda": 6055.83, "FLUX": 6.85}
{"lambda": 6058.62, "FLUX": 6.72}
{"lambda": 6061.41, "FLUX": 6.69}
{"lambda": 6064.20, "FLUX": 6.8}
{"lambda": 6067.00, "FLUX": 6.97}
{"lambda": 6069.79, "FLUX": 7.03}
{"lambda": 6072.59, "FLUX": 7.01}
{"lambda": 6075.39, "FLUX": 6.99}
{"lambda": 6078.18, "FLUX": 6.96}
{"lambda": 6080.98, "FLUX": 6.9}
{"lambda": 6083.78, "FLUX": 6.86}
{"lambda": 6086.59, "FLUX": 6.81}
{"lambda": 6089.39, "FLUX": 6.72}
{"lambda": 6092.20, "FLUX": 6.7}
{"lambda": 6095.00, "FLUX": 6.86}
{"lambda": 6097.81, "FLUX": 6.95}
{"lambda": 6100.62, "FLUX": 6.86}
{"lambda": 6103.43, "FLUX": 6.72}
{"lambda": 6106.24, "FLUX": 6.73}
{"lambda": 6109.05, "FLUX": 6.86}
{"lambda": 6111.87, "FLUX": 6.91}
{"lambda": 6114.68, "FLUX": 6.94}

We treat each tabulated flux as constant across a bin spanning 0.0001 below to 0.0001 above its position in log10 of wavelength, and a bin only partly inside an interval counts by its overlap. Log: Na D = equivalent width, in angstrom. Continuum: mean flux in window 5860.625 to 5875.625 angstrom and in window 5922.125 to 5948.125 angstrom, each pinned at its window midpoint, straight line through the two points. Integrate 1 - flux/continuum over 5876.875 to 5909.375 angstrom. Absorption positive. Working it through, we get 1.9 angstrom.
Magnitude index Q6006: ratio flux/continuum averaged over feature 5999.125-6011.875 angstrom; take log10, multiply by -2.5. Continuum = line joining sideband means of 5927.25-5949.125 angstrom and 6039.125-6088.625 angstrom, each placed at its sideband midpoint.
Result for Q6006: -0.007 mag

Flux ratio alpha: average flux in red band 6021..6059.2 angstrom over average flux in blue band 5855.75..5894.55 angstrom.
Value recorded 1.02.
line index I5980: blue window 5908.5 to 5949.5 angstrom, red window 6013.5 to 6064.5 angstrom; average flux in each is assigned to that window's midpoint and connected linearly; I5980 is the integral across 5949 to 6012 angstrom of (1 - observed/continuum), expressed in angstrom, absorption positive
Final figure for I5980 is -1.2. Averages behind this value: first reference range 6.82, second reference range 6.91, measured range 6.99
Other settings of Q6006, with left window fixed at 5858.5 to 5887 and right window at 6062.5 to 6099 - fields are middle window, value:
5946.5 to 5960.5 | -0.038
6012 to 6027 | -0.004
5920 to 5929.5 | 0.014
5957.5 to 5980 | -0.009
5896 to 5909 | 0.015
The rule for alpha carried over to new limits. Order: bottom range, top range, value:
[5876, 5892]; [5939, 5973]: 1.08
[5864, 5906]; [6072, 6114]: 1.03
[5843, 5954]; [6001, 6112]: 1.01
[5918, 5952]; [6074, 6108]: 1.01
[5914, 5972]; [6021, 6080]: 1.01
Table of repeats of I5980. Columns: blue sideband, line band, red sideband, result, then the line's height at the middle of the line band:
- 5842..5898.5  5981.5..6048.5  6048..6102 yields -1.1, 6.85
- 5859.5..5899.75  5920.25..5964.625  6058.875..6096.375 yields -0.9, 6.76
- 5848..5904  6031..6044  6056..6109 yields -0.2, 6.83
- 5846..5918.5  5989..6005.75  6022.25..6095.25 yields -0.5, 6.86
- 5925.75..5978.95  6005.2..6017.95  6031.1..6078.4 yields 0.1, 6.92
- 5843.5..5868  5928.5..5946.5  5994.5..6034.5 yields 0.5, 6.95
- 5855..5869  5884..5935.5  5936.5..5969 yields 2.4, 7.02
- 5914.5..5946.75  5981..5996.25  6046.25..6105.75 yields -0.5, 6.82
